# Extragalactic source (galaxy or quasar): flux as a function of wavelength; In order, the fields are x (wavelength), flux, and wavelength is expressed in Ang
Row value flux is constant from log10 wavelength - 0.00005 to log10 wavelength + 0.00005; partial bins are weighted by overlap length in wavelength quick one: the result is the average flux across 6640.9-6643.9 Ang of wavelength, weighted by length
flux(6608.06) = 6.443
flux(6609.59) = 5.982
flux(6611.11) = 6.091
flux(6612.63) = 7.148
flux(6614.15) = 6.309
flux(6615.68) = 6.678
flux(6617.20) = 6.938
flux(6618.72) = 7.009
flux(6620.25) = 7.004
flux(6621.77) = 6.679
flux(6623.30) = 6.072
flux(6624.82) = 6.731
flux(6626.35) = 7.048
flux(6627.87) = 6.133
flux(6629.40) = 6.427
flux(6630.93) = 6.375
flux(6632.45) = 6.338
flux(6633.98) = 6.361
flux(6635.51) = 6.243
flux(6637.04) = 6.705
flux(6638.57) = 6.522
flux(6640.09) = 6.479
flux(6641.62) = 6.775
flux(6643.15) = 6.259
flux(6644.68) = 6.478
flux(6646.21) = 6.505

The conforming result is 6.51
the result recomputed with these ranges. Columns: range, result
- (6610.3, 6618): 6.64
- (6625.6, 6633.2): 6.47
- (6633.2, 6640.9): 6.46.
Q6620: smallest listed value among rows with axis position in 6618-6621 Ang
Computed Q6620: 7.004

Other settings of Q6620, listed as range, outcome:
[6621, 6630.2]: 6.072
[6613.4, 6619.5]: 6.309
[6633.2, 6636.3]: 6.243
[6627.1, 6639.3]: 6.133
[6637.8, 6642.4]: 6.479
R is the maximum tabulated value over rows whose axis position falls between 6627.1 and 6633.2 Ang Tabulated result 6.427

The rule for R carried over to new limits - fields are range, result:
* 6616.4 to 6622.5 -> 7.009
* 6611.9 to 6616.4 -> 7.148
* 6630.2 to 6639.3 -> 6.705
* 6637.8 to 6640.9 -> 6.522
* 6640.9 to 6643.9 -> 6.775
